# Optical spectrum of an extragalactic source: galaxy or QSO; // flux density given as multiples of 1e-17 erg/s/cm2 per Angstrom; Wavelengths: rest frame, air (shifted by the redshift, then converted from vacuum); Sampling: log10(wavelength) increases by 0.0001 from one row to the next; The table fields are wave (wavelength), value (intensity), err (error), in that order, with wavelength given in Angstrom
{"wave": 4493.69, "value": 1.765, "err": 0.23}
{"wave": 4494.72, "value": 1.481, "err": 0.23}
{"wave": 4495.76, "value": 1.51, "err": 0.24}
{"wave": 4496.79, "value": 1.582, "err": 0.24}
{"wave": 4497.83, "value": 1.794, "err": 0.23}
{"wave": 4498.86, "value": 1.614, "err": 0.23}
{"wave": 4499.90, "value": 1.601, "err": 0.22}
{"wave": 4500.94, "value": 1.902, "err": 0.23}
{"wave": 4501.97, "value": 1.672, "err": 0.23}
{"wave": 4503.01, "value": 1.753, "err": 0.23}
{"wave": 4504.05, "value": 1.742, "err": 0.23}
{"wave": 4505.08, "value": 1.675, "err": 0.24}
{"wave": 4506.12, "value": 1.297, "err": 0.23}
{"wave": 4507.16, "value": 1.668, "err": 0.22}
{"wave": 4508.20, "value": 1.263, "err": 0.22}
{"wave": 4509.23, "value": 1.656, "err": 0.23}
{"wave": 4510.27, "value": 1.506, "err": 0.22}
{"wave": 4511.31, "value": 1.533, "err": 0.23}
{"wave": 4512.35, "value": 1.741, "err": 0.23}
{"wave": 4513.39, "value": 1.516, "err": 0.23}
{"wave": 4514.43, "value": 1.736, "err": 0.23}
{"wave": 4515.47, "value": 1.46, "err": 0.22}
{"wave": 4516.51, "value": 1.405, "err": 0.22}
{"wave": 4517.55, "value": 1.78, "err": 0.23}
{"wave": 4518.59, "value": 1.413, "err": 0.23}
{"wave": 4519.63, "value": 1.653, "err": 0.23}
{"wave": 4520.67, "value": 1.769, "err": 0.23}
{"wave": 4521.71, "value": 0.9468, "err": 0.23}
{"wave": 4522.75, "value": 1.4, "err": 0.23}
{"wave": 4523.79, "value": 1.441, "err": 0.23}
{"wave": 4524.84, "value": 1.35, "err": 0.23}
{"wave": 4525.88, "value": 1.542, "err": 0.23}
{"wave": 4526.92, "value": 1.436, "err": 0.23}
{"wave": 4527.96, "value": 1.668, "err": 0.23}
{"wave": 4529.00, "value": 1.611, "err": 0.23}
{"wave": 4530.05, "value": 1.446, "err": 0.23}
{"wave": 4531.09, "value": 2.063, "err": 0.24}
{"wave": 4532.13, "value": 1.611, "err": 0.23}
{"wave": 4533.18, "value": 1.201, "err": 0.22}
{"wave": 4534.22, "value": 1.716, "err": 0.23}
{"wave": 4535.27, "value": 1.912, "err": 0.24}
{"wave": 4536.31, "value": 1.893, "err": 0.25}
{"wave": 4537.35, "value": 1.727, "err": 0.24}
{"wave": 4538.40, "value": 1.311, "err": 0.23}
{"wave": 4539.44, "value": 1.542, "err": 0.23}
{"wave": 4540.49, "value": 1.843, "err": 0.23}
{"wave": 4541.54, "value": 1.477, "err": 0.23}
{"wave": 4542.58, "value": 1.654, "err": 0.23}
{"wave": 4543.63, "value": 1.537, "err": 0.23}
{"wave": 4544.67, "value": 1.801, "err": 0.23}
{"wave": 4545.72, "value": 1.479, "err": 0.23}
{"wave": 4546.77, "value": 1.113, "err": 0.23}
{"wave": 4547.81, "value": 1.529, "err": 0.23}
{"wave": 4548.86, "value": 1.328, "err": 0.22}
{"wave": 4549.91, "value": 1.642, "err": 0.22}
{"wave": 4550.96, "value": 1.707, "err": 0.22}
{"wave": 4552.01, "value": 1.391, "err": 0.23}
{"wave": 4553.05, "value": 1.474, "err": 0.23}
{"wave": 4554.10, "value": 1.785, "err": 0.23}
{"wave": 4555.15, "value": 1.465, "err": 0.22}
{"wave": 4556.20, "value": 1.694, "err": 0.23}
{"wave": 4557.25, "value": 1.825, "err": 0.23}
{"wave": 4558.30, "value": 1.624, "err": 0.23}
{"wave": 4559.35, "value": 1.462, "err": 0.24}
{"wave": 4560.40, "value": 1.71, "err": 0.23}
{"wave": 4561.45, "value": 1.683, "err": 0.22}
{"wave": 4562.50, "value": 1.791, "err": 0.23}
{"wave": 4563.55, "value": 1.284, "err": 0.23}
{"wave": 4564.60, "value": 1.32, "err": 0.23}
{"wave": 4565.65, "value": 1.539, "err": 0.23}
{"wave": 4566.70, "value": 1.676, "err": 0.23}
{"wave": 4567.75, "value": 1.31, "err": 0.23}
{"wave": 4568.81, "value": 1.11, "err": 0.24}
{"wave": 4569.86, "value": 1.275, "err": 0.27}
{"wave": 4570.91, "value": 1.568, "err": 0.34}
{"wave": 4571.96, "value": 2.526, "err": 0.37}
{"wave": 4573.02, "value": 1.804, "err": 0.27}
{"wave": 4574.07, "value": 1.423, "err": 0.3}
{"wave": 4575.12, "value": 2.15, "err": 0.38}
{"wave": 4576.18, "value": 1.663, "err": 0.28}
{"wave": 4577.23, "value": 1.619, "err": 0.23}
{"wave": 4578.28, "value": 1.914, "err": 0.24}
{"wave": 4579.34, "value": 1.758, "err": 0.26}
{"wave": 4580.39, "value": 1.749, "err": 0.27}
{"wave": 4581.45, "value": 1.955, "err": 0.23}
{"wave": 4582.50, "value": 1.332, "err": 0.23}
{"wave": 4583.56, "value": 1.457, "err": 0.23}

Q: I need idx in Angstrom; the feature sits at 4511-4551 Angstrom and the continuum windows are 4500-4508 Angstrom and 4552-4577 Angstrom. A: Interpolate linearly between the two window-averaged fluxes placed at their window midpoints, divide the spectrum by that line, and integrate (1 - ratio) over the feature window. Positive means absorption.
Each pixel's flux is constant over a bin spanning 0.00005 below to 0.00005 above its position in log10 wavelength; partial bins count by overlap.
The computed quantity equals 1.8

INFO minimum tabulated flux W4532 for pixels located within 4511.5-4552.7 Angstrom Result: 0.9468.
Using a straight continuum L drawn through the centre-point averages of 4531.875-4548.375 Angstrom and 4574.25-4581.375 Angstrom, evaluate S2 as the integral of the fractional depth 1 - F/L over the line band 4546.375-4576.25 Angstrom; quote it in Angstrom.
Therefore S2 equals 2.1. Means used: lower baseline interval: 1.58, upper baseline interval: 1.8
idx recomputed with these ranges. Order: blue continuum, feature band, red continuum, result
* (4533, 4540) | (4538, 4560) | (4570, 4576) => 1.9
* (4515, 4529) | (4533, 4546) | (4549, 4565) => -0.8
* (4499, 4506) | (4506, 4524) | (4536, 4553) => 1.5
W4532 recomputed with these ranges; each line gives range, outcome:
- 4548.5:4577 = 1.11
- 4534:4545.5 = 1.311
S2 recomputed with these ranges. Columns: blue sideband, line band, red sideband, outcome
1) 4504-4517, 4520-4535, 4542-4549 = 0.0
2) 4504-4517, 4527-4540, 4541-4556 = -0.8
